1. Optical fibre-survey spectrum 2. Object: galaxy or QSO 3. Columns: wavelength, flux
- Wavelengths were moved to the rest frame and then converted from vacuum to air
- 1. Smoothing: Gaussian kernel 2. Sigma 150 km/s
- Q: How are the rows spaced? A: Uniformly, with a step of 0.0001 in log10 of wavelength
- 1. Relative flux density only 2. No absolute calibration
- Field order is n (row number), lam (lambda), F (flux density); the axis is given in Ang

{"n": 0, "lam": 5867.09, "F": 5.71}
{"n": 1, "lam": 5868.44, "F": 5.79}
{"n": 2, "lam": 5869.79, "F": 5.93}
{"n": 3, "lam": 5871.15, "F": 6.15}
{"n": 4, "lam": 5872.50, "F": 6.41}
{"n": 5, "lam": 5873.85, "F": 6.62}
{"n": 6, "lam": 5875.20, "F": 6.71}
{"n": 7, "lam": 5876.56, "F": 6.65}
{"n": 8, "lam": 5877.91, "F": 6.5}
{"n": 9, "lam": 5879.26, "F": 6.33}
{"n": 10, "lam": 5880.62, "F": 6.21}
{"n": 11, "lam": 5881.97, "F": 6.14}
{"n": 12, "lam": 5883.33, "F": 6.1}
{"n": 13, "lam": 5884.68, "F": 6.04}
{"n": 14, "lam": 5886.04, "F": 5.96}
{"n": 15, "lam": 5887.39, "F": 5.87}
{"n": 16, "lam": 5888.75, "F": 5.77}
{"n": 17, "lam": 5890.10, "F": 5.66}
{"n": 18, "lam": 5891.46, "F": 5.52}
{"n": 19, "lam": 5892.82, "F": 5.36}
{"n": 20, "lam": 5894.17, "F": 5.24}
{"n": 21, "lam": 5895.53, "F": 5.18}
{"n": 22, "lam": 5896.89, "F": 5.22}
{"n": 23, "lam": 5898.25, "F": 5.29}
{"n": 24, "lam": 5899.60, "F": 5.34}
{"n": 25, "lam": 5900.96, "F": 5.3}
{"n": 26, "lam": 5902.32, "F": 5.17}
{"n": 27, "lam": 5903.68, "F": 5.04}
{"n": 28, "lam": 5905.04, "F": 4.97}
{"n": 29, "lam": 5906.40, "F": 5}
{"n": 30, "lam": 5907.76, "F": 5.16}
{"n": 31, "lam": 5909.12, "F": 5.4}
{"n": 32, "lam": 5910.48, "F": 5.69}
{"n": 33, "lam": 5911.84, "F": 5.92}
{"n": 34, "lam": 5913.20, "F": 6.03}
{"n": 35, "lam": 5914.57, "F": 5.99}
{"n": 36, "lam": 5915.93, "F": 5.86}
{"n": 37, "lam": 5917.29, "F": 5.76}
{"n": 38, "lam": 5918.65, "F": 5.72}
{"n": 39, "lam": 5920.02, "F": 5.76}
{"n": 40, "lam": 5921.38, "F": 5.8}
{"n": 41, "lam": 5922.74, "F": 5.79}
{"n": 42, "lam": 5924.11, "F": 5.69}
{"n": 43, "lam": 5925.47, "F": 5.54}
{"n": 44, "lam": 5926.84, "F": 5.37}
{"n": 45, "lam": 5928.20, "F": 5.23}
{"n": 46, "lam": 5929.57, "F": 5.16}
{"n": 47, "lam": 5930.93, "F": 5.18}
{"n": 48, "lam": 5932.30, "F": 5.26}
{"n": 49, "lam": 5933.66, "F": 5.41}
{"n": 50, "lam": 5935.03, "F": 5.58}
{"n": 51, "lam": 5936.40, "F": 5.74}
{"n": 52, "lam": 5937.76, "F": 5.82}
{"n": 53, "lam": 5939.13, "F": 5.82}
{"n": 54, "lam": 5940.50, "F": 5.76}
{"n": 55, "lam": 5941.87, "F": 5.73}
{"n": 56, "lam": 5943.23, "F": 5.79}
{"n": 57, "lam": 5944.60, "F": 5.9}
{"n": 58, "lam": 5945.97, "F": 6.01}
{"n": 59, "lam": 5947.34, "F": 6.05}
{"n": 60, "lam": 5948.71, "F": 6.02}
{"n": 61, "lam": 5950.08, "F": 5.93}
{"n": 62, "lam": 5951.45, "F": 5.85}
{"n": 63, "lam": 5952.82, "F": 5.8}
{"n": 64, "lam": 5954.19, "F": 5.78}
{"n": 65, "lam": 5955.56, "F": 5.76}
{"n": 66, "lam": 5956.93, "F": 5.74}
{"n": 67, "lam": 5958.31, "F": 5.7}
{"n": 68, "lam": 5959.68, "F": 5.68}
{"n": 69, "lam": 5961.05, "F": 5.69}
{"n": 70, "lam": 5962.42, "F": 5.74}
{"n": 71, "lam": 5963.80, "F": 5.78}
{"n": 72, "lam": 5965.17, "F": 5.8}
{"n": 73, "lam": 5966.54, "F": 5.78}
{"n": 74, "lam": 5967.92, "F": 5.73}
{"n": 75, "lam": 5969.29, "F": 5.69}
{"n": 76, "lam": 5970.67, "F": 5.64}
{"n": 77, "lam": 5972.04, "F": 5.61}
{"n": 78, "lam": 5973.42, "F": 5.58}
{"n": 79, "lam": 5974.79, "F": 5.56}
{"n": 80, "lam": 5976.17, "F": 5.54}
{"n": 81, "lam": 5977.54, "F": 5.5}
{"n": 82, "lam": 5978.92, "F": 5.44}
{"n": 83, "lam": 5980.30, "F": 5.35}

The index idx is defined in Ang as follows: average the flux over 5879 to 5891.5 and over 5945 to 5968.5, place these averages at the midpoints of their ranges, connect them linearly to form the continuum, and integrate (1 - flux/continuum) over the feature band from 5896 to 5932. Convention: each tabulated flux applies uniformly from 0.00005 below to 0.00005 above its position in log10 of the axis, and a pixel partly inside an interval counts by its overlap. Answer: 2.6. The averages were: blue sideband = 5.97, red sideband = 5.81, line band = 5.47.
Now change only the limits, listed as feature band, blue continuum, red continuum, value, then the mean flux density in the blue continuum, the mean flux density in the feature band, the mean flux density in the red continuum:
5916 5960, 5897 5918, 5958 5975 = -0.89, 5.46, 5.69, 5.7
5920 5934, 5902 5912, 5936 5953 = 0.31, 5.27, 5.46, 5.87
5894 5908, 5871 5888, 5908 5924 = 1.90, 6.29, 5.17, 5.77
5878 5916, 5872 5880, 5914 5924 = 3.51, 6.54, 5.61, 5.8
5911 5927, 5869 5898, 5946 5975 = 0.25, 5.97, 5.78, 5.77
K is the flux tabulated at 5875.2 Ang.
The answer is 6.71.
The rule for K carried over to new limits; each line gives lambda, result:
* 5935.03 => 5.58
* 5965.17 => 5.8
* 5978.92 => 5.44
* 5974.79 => 5.56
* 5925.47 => 5.54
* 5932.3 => 5.26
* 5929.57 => 5.16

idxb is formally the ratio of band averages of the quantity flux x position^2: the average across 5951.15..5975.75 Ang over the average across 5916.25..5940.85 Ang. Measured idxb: 1.04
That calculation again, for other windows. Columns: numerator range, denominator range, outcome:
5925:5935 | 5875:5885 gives 0.86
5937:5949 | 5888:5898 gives 1.10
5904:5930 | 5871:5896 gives 0.93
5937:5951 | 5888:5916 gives 1.10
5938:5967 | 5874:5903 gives 1.02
